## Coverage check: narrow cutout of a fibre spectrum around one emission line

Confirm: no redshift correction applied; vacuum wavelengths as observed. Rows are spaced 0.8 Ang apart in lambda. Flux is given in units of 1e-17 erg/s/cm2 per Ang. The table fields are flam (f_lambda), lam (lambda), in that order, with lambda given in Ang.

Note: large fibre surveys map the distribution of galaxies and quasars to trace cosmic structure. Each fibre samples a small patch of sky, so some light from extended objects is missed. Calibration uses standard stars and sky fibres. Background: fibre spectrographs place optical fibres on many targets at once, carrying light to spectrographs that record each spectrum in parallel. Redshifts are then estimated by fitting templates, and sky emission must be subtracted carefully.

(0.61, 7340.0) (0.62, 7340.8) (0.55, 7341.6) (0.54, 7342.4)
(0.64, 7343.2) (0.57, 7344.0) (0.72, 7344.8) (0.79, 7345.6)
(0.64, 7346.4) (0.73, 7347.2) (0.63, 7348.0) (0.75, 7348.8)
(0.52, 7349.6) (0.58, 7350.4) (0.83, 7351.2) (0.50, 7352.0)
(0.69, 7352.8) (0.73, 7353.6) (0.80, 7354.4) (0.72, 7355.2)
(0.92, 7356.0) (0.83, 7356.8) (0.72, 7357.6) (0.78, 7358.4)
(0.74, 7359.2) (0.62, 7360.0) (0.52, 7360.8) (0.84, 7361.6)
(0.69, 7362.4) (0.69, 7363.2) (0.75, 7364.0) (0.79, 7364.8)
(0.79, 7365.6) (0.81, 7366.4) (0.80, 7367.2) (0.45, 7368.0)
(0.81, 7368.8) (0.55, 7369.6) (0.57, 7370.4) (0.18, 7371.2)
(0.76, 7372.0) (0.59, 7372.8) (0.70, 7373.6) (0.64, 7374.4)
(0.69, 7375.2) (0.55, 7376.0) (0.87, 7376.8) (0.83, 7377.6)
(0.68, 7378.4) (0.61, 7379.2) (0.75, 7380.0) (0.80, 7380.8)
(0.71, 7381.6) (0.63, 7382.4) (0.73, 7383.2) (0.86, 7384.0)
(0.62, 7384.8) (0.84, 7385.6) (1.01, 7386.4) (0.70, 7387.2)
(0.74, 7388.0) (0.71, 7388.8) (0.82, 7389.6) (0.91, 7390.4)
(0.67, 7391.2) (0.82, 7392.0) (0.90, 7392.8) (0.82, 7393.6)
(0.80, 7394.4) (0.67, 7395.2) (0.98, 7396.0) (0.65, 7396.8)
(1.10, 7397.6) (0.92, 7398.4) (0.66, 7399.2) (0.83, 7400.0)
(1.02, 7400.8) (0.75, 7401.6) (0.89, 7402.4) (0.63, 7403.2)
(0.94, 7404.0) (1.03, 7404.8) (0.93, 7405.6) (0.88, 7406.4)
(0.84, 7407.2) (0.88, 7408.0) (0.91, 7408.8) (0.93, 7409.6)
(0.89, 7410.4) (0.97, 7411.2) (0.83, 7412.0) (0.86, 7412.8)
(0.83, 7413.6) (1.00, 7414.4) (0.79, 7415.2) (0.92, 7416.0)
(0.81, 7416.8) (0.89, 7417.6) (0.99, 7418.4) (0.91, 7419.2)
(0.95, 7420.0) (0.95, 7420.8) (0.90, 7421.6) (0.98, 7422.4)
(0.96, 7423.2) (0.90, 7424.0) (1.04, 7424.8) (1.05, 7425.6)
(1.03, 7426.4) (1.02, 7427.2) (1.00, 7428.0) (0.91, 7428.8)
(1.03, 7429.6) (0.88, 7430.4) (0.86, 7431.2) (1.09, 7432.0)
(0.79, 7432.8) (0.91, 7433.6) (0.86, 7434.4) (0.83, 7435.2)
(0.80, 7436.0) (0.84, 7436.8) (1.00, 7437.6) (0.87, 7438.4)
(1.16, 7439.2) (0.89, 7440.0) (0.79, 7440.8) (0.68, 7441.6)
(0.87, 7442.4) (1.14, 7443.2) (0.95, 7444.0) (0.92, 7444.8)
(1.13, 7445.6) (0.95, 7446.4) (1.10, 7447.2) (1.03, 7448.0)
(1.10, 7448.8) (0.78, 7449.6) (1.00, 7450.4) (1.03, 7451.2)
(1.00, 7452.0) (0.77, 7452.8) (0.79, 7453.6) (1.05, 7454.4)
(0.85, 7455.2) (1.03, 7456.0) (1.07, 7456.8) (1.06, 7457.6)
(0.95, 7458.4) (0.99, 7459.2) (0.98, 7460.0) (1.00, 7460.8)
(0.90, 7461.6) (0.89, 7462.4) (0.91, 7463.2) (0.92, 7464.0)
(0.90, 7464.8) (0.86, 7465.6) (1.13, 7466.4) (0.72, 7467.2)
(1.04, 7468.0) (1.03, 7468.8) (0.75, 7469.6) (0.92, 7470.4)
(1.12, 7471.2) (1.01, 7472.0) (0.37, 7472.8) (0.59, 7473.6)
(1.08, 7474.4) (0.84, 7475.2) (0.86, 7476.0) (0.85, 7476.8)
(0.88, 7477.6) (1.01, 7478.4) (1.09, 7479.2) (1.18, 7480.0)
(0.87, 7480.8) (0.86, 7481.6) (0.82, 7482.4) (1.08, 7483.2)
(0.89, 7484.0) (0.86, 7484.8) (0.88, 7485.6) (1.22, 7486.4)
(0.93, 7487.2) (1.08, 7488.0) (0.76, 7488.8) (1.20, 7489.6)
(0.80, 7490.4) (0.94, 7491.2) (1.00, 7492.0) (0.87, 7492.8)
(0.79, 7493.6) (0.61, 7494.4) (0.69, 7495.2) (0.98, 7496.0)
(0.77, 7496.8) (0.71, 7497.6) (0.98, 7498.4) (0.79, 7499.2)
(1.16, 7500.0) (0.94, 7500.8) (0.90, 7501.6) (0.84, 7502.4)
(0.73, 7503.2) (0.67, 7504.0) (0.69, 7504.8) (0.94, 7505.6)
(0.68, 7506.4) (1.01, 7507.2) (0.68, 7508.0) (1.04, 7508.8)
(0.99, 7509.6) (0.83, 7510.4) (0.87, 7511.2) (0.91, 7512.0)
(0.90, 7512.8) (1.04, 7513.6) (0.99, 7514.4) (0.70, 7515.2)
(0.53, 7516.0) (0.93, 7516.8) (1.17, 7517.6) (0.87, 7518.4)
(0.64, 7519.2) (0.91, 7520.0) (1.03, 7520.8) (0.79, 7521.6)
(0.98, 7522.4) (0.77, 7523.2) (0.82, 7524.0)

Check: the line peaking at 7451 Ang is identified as Mg II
